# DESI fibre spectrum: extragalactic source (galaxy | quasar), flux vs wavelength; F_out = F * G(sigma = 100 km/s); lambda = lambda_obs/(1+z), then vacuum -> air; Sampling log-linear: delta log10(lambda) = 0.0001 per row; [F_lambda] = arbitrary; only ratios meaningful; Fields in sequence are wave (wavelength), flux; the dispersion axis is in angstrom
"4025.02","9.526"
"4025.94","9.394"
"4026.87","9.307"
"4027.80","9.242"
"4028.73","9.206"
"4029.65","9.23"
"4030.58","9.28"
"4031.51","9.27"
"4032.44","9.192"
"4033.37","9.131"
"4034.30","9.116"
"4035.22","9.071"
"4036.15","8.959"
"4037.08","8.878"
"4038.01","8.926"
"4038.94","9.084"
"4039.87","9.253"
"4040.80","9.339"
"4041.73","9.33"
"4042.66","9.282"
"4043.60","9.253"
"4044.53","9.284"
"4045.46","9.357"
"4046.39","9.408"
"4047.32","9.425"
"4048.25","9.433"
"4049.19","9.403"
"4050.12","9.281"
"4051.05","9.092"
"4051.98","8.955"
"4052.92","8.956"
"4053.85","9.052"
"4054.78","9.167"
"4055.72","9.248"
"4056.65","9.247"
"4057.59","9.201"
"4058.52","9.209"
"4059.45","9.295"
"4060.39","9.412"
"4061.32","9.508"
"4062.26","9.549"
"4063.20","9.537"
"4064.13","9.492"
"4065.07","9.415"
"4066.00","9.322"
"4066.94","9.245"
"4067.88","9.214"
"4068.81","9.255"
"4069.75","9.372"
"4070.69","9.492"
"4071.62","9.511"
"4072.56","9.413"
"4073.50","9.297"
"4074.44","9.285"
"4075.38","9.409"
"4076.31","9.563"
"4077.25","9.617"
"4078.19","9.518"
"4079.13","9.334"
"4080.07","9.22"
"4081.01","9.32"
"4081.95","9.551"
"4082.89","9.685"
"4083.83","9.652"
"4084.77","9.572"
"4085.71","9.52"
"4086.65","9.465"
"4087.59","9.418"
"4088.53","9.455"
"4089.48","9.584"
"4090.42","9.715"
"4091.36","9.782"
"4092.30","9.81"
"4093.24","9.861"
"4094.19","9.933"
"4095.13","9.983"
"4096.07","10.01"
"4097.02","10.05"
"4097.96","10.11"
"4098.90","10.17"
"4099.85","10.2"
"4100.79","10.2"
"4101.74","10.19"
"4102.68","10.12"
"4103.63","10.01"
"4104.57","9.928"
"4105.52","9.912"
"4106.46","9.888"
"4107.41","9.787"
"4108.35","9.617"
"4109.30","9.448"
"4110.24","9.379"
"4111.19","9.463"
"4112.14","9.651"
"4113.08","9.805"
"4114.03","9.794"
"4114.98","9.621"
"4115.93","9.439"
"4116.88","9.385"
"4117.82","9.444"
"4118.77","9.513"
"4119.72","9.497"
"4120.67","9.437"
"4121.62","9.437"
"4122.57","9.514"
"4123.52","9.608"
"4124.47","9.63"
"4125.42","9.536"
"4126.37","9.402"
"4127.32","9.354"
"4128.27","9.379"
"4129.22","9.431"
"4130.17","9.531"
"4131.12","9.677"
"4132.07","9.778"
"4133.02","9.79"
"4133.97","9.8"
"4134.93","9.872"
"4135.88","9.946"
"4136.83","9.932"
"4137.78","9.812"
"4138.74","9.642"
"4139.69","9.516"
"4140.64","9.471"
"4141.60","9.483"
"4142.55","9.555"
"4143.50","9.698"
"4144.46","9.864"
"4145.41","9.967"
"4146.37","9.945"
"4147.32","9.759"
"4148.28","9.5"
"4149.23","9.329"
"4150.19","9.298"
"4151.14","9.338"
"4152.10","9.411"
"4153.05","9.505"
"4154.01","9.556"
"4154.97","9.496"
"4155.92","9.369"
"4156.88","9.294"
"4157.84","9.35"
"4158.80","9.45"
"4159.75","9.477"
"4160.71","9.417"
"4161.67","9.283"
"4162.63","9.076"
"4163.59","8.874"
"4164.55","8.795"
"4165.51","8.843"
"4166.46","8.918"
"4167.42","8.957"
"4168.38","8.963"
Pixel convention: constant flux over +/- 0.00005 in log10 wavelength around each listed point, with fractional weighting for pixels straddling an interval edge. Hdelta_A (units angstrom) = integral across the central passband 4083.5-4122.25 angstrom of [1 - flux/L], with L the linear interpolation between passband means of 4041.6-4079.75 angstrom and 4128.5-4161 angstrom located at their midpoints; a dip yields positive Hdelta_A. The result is -1.1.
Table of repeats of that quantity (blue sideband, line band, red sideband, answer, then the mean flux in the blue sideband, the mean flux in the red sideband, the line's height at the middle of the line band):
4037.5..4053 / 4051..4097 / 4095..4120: 0.2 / 9.24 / 9.8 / 9.5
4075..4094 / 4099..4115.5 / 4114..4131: -0.5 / 9.56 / 9.49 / 9.52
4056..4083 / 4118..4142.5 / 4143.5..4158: -0.2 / 9.39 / 9.54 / 9.5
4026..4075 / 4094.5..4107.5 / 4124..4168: -0.9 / 9.26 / 9.48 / 9.38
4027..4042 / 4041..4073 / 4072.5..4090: 0.0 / 9.16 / 9.47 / 9.31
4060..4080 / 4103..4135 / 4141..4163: -0.5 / 9.41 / 9.5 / 9.46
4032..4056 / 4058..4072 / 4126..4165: -0.2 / 9.19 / 9.52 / 9.26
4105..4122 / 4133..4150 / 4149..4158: -0.5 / 9.58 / 9.4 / 9.45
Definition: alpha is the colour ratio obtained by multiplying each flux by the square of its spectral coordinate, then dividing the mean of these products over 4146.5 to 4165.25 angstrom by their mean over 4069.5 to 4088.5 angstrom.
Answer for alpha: 1.0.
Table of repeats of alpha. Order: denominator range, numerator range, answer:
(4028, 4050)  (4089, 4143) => 1.09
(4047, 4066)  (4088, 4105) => 1.09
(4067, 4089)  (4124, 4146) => 1.05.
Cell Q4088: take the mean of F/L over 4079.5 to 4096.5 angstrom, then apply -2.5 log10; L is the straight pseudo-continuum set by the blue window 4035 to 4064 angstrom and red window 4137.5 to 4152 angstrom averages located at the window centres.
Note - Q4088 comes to -0.03 mag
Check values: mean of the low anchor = 9.24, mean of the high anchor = 9.6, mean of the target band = 9.64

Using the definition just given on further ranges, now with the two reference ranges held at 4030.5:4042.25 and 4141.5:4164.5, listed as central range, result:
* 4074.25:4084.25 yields -0.025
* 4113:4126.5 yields -0.018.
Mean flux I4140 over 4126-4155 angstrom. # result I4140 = 9.62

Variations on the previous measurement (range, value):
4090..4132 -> 9.72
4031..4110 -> 9.48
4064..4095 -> 9.5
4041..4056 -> 9.24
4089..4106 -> 9.97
